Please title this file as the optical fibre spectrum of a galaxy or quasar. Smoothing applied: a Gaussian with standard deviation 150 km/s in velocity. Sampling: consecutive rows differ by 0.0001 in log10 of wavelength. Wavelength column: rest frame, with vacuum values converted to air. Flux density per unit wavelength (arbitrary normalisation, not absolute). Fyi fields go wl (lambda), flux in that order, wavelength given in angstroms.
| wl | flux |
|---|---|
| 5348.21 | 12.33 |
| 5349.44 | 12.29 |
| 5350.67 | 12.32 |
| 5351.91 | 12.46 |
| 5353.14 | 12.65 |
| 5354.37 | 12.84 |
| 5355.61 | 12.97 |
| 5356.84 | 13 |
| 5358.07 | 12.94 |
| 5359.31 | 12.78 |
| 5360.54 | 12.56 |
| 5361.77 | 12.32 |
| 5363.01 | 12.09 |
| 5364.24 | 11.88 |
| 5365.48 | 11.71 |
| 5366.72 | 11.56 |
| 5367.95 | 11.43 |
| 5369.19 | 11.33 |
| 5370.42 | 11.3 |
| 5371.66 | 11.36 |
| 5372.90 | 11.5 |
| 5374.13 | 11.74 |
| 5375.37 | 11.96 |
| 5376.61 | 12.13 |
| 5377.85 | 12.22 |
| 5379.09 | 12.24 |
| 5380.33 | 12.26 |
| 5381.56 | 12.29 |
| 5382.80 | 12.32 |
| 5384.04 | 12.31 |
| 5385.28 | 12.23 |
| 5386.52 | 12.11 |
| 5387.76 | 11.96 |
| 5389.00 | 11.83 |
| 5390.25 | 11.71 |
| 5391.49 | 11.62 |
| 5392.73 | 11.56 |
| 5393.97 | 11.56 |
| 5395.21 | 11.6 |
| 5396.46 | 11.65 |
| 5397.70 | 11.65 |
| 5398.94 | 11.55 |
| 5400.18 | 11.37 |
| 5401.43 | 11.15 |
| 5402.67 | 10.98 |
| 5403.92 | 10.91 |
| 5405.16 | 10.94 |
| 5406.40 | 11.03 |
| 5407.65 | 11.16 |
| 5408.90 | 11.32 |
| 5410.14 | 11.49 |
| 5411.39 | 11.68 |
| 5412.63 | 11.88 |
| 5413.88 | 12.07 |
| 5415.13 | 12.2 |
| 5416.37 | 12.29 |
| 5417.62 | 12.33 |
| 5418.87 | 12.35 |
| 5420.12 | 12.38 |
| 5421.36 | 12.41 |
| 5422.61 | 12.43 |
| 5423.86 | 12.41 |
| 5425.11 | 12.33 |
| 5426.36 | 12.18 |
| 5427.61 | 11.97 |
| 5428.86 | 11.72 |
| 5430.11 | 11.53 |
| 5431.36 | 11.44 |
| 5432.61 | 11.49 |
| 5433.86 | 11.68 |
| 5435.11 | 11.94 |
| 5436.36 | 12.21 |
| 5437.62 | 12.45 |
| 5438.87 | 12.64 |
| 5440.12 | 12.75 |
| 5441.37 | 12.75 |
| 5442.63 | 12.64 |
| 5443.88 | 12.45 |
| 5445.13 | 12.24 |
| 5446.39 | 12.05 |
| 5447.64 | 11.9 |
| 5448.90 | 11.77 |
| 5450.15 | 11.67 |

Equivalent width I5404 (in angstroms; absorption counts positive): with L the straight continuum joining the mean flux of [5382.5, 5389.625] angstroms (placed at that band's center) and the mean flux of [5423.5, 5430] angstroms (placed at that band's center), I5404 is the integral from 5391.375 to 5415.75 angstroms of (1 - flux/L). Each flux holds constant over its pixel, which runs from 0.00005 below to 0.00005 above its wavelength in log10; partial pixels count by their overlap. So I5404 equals 1.3 angstroms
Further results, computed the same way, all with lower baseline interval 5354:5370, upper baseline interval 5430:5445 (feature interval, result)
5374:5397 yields 0.49 angstroms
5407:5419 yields 0.35 angstroms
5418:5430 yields -0.01 angstroms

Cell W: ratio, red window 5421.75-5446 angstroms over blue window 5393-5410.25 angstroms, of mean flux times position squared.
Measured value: 1.09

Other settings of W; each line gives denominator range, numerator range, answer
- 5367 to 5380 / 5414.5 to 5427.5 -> 1.07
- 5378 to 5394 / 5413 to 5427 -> 1.04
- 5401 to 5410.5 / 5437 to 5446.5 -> 1.14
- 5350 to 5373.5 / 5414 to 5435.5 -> 1.02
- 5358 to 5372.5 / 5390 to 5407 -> 0.97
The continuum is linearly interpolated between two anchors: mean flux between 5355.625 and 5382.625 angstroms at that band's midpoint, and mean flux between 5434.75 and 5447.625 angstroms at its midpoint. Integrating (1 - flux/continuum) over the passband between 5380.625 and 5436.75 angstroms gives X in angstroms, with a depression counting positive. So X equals 2.01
